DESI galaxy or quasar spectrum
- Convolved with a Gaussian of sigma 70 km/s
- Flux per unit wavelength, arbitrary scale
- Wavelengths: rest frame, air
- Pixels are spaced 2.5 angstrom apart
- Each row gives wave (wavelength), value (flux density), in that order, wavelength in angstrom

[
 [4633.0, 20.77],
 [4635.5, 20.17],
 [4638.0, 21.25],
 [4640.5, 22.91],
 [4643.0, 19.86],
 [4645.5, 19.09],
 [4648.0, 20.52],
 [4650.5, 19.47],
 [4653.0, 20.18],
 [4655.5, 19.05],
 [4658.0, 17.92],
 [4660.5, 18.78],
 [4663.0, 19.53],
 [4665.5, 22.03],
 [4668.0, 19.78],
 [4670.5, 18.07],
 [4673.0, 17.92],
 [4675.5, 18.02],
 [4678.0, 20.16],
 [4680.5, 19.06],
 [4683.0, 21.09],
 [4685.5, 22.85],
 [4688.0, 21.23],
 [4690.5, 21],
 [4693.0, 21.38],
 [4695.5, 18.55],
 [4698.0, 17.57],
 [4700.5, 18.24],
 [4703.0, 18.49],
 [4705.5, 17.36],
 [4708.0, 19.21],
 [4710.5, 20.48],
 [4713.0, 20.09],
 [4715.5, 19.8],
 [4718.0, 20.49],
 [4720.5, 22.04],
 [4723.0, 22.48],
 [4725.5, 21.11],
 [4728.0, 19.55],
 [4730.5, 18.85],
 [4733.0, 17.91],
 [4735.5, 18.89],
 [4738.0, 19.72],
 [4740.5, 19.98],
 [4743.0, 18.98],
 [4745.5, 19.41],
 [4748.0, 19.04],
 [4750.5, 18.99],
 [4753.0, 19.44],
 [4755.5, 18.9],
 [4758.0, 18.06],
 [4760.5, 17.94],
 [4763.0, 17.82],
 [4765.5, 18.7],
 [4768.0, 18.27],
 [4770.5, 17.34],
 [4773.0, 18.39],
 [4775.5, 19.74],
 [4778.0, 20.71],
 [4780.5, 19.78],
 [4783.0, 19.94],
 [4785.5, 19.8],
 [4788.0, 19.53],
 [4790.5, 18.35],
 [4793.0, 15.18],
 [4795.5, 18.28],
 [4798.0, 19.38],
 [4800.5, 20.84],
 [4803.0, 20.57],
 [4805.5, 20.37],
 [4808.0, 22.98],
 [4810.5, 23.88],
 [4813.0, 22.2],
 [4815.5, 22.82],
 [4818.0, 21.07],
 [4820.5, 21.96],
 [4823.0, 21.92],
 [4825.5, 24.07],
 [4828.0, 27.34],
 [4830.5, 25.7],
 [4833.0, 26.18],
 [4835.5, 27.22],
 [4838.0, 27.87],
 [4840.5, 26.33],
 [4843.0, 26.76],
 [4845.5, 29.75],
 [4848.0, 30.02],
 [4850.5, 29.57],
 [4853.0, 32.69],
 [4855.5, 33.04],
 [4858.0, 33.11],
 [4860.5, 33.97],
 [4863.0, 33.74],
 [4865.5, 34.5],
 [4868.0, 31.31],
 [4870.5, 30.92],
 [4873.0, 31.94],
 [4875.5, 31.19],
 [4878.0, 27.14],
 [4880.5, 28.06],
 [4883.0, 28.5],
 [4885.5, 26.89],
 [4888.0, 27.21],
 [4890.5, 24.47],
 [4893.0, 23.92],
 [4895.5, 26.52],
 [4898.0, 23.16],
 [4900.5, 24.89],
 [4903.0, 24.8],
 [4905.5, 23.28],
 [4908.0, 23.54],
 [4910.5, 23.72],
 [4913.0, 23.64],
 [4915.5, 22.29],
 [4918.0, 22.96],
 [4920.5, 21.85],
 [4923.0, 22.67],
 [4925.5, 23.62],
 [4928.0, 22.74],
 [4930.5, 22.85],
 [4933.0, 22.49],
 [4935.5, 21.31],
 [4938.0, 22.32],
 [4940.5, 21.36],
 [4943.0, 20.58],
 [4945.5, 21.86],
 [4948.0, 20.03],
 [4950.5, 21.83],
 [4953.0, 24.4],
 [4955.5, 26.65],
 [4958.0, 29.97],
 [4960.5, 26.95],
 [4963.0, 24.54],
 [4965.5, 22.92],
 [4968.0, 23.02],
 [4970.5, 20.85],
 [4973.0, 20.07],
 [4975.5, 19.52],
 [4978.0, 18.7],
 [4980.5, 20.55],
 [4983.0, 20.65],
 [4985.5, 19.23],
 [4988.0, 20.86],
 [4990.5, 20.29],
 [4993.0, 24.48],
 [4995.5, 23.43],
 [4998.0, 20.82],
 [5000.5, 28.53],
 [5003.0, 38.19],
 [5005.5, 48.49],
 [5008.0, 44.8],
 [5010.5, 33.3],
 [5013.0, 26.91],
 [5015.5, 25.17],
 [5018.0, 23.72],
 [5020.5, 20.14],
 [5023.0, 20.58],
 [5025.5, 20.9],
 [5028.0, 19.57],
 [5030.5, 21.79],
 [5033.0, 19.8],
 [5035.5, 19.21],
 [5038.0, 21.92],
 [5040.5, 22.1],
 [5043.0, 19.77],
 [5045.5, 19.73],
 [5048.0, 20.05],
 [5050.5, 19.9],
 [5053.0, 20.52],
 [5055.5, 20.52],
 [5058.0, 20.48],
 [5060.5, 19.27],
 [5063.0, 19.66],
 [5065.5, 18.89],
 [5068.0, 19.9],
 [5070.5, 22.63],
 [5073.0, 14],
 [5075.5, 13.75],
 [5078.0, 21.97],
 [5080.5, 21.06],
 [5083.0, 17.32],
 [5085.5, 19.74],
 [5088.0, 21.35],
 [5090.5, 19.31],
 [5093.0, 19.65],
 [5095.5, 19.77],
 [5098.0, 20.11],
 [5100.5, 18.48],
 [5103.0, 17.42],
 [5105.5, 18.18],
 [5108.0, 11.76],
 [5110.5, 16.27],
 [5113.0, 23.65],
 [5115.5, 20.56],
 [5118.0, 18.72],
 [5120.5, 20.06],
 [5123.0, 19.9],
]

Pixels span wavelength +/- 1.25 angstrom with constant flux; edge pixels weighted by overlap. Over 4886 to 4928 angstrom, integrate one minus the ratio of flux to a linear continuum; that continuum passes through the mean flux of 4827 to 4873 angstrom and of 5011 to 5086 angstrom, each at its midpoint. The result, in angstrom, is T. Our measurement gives 5.23 angstrom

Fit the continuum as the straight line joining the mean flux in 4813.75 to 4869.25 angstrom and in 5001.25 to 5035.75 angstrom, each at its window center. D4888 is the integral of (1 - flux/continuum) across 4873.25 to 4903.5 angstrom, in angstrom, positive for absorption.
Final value 1.5 angstrom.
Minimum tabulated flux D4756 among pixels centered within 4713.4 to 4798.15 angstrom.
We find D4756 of 15.18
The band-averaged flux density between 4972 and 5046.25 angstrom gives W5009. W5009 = 24.2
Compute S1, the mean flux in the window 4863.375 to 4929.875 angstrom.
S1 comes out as 26.1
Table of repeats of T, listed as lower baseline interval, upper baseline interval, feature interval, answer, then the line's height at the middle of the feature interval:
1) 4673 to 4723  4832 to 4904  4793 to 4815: 4.1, 25.5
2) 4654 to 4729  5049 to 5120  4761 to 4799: 1.7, 19.6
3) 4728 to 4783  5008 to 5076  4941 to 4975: -4.2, 20.7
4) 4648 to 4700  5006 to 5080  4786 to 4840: -4.5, 20.6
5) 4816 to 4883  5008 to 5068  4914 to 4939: 3.3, 25.9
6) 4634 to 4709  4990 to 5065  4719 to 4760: 1.9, 20.5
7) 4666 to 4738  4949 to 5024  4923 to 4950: 2.6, 24.3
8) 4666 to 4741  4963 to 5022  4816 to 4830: -0.8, 22.1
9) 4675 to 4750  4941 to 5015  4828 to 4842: -2.8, 22.3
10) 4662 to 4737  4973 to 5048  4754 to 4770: 1.9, 20.6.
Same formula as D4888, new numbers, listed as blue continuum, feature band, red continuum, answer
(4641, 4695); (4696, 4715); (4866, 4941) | 1.76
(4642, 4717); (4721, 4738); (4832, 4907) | 1.58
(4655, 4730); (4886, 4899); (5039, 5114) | -3.80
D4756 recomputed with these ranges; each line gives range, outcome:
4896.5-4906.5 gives 23.16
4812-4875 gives 21.07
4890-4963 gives 20.03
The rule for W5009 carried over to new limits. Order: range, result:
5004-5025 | 30.1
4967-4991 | 20.3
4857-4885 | 31.2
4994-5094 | 22.7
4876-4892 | 27.2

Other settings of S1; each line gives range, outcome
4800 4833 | 22.9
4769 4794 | 18.9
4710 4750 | 19.9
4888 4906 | 24.7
